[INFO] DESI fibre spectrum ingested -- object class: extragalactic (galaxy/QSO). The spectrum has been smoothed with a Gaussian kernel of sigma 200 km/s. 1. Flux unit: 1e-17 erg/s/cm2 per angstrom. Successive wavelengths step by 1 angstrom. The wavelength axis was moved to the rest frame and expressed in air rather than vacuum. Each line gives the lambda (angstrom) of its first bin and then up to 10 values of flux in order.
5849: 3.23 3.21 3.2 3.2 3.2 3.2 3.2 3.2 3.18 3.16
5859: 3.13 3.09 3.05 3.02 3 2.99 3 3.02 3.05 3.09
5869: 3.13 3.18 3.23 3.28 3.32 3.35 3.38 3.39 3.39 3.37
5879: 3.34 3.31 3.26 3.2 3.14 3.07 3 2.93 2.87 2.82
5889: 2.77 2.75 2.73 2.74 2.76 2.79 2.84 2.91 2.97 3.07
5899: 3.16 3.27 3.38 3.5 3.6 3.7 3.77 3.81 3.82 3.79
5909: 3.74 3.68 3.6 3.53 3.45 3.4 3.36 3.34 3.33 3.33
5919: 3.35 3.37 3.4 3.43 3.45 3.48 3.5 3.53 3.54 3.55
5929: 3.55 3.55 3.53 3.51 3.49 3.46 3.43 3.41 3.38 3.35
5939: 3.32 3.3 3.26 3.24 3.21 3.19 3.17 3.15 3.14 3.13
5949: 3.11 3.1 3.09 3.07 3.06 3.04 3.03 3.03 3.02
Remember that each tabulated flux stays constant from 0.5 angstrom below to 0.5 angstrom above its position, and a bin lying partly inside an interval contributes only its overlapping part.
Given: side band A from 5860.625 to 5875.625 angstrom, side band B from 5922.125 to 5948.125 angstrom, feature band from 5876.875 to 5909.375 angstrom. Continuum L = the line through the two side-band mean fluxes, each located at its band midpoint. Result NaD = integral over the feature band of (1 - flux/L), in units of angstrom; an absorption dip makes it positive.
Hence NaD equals 0.4 angstrom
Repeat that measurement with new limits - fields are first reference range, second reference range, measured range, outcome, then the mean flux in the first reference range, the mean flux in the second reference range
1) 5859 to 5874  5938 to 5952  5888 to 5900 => 1.0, 3.11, 3.19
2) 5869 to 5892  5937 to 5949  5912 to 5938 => -2.0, 3.13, 3.23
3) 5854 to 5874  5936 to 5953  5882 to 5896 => 1.2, 3.13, 3.2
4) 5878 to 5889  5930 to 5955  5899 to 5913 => -2.0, 3.09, 3.26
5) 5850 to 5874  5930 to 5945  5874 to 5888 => 0.0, 3.14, 3.36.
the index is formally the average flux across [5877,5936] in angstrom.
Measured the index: 3.32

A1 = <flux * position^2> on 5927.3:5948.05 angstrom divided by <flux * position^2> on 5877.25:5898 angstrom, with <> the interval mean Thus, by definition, 1.14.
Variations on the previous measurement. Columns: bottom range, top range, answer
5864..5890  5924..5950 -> 1.09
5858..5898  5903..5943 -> 1.15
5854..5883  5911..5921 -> 1.08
